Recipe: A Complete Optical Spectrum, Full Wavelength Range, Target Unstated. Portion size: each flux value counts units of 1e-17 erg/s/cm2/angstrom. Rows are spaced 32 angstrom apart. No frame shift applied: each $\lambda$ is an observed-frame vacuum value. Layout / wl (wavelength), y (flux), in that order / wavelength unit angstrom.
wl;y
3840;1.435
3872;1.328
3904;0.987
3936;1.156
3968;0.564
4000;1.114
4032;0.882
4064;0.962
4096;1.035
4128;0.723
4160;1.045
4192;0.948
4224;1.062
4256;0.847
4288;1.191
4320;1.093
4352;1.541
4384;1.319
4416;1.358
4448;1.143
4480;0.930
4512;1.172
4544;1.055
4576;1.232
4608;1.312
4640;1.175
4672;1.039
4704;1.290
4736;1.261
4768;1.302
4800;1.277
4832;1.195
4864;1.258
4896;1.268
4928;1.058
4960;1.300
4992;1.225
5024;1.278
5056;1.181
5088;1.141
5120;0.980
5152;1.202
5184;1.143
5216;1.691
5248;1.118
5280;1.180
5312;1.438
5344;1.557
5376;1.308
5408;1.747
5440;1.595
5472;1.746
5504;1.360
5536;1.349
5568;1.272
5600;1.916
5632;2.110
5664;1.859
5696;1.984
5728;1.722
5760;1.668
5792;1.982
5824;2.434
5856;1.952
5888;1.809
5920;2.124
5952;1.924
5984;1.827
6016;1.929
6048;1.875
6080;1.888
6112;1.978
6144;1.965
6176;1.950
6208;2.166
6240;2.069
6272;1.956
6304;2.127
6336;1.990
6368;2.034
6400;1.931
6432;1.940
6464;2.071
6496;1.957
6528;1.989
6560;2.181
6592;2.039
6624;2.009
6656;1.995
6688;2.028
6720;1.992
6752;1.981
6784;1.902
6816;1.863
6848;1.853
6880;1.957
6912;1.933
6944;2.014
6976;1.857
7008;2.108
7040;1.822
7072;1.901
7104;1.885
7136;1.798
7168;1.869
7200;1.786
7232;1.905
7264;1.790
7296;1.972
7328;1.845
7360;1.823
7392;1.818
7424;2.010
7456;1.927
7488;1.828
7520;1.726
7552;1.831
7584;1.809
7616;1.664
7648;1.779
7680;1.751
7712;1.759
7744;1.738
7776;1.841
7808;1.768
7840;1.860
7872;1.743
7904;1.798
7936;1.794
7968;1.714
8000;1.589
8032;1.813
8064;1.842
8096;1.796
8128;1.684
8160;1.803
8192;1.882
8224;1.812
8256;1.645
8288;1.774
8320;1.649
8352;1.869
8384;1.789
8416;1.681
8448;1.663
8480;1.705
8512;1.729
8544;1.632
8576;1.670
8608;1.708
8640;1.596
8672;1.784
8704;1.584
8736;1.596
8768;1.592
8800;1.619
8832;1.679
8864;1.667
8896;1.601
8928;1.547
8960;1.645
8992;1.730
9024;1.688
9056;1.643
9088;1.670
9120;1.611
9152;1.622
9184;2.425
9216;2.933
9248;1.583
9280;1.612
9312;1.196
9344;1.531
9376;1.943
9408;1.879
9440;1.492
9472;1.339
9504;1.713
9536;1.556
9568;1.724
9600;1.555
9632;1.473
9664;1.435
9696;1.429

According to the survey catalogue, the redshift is 0.40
